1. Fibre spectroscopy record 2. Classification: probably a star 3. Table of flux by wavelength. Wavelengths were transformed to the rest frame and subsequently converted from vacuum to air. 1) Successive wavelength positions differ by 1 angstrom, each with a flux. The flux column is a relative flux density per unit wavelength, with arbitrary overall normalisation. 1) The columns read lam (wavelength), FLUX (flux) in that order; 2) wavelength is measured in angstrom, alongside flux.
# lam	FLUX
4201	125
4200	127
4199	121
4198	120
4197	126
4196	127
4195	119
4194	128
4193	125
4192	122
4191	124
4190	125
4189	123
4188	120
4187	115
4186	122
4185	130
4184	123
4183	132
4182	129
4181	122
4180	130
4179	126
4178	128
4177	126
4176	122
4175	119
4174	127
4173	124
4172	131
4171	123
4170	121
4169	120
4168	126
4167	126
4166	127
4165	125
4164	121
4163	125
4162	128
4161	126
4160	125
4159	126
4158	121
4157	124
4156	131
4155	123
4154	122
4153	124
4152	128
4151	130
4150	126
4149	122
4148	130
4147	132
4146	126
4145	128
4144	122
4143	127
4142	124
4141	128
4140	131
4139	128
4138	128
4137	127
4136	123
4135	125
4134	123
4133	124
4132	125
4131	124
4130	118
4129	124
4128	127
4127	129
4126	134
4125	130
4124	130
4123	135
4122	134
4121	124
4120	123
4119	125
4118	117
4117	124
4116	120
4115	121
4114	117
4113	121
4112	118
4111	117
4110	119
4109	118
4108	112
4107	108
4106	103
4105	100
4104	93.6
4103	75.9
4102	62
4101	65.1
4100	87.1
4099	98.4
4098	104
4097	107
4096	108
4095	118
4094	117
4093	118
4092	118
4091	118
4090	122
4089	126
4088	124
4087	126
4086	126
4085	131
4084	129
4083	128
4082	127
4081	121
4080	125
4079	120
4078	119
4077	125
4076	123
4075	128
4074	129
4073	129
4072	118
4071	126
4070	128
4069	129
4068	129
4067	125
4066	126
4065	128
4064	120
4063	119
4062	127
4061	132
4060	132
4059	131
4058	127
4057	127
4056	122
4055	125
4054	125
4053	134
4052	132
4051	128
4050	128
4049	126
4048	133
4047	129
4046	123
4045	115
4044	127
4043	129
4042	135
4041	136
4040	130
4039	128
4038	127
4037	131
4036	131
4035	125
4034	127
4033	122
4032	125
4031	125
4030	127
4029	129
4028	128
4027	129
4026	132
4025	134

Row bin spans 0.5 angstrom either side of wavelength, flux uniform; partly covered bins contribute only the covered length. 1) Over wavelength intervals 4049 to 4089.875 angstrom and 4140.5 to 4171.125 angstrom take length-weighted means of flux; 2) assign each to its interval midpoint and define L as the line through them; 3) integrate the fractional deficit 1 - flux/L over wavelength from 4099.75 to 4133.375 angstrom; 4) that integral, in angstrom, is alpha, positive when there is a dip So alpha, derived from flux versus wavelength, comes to 2.9 angstrom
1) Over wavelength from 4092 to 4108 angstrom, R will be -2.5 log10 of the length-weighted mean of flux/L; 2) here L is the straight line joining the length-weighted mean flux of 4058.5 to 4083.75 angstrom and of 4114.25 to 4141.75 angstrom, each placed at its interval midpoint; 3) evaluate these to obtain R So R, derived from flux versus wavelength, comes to 0.263 mag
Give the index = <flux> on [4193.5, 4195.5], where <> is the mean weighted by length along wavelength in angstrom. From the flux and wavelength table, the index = 124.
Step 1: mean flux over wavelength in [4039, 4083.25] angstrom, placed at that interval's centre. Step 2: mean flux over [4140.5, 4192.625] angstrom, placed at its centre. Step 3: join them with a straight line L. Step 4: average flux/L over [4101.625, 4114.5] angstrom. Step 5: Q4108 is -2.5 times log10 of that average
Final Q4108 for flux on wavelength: 0.194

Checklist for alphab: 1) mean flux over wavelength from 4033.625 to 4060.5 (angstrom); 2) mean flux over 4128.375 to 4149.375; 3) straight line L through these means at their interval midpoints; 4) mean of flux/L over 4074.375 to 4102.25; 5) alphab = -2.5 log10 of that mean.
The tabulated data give 0.104 mag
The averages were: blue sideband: 128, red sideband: 126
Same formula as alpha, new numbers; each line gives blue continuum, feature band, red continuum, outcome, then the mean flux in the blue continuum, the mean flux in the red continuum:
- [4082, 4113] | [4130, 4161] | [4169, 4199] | -2.02 angstrom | 110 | 124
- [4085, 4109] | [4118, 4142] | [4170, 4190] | -2.69 angstrom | 107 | 125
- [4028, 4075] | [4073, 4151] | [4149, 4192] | 4.06 angstrom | 127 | 125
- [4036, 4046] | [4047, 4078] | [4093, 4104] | -2.95 angstrom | 128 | 95.3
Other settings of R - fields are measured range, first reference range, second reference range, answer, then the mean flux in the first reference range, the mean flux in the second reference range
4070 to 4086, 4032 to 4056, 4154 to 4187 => 0.02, 128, 125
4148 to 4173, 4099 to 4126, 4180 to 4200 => -0.05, 112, 124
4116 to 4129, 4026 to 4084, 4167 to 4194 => -0.01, 127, 125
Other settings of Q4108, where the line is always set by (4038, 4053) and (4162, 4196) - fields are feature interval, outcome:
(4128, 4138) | 0.02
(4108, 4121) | 0.06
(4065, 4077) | 0.01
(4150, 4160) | 0.00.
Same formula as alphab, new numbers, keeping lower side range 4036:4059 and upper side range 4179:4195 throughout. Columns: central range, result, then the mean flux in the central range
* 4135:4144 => -0.007 mag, 127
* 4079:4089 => 0.010 mag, 126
